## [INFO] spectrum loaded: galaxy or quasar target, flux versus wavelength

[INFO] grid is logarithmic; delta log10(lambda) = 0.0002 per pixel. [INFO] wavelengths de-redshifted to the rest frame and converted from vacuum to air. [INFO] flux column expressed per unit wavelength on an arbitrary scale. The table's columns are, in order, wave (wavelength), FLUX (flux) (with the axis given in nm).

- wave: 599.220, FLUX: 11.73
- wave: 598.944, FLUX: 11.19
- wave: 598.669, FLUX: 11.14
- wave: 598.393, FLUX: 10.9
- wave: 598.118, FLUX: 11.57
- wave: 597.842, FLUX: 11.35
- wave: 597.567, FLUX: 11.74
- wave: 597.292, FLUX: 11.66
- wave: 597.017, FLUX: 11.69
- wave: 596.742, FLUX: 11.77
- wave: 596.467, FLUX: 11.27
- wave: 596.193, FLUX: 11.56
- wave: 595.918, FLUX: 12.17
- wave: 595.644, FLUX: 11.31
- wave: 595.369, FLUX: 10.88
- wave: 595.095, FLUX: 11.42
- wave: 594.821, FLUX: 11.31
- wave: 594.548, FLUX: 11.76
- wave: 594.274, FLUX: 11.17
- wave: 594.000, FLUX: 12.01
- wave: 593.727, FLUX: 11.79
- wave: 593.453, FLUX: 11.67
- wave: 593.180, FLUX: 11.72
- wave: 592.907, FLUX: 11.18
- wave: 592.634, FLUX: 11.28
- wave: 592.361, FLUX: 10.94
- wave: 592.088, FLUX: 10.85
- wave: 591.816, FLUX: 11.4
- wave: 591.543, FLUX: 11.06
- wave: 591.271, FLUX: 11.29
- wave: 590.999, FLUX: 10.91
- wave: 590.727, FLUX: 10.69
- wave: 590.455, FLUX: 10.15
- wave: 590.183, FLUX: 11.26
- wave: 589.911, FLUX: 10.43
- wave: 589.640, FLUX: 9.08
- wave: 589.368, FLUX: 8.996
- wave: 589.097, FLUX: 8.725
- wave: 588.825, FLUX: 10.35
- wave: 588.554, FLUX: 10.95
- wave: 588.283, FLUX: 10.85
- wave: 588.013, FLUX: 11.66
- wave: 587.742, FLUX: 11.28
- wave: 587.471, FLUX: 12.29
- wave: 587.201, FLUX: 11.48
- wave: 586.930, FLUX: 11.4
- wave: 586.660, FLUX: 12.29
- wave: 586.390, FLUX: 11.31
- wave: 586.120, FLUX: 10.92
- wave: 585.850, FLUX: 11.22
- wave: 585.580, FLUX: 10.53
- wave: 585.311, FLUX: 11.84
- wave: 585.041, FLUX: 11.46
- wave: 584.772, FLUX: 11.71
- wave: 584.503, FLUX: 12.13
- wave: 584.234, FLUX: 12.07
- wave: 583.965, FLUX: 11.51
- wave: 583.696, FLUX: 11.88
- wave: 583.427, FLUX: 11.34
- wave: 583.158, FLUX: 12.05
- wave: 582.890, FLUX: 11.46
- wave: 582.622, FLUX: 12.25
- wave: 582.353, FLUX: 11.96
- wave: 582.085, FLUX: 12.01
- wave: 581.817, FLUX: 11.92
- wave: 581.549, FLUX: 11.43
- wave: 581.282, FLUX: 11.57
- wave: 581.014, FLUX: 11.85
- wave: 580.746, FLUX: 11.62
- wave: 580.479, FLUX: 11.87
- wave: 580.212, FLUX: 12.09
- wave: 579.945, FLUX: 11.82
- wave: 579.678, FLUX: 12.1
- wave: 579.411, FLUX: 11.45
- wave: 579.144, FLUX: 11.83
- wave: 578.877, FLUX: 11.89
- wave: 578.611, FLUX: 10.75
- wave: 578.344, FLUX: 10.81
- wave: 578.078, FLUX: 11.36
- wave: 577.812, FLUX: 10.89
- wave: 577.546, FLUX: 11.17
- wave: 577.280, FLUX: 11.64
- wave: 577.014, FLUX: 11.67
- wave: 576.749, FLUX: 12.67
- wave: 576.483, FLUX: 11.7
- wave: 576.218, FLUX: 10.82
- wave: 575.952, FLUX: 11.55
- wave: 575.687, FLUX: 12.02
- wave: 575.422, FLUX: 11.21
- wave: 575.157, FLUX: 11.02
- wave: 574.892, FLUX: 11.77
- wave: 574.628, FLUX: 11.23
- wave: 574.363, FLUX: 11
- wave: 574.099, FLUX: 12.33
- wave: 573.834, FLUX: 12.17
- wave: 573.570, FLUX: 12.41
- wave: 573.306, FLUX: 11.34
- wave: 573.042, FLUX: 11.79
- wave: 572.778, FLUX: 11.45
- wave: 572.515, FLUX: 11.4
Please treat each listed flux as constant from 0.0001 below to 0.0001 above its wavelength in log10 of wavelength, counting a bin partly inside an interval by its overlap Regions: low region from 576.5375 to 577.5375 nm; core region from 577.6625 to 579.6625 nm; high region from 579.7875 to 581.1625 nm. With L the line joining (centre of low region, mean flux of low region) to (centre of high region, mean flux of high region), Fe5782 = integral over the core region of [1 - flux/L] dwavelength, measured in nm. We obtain 0.089 nm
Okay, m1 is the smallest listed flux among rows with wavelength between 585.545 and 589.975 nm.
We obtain 8.725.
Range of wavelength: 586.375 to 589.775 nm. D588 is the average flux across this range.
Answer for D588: 10.8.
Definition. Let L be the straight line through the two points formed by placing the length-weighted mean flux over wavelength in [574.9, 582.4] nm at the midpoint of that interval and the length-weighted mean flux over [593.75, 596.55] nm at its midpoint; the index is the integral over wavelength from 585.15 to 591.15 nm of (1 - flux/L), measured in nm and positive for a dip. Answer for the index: 0.36 nm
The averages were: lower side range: 11.6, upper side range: 11.5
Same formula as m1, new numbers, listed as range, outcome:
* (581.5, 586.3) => 10.53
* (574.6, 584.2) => 10.75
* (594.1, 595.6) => 10.88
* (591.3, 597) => 10.85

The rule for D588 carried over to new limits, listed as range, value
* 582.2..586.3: 11.6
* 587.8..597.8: 11.1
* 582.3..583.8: 11.8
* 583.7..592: 11.1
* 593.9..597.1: 11.5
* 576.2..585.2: 11.7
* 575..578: 11.5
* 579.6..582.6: 11.9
